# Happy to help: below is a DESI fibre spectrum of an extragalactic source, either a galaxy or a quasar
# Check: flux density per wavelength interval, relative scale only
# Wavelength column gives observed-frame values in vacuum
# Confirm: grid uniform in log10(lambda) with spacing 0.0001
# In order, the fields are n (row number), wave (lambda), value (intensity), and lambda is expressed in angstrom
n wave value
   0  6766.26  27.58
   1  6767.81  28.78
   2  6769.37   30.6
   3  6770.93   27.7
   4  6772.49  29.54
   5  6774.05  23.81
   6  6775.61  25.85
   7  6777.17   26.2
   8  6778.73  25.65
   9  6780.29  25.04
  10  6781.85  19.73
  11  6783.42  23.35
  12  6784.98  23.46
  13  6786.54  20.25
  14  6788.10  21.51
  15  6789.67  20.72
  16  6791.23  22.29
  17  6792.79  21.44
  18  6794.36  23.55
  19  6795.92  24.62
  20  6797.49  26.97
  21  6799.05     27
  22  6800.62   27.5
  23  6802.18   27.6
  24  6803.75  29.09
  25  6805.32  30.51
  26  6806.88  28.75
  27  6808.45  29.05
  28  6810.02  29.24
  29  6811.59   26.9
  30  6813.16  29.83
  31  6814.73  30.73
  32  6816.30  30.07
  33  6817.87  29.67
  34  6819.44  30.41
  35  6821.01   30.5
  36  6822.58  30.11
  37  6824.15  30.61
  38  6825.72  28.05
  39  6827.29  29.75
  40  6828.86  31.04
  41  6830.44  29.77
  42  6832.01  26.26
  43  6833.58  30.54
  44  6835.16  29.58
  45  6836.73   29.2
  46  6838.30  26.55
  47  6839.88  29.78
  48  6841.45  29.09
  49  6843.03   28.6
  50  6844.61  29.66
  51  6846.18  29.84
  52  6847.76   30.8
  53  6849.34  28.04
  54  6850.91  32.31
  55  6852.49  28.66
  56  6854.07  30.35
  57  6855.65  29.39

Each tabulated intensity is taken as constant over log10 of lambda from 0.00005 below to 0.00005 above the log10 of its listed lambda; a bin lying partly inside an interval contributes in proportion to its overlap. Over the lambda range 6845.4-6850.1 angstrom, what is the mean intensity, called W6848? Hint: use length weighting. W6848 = 29.5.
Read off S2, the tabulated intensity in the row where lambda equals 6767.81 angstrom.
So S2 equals 28.78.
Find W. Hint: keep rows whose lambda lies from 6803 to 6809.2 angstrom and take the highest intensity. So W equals 30.51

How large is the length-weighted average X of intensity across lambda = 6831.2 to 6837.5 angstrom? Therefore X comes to 28.9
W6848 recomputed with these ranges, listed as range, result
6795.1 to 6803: 26.7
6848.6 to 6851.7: 30.3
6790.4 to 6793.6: 21.9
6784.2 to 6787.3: 21.9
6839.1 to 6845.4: 29.3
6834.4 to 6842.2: 28.9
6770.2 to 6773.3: 28.6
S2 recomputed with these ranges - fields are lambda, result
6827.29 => 29.75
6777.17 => 26.2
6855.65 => 29.39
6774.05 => 23.81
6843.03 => 28.6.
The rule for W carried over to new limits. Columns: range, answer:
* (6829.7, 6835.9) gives 30.54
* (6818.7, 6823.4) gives 30.5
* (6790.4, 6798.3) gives 26.97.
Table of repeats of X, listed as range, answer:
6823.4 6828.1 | 29.5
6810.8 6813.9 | 28.3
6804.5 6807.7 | 29.6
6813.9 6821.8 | 30.3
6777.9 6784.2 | 23.4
